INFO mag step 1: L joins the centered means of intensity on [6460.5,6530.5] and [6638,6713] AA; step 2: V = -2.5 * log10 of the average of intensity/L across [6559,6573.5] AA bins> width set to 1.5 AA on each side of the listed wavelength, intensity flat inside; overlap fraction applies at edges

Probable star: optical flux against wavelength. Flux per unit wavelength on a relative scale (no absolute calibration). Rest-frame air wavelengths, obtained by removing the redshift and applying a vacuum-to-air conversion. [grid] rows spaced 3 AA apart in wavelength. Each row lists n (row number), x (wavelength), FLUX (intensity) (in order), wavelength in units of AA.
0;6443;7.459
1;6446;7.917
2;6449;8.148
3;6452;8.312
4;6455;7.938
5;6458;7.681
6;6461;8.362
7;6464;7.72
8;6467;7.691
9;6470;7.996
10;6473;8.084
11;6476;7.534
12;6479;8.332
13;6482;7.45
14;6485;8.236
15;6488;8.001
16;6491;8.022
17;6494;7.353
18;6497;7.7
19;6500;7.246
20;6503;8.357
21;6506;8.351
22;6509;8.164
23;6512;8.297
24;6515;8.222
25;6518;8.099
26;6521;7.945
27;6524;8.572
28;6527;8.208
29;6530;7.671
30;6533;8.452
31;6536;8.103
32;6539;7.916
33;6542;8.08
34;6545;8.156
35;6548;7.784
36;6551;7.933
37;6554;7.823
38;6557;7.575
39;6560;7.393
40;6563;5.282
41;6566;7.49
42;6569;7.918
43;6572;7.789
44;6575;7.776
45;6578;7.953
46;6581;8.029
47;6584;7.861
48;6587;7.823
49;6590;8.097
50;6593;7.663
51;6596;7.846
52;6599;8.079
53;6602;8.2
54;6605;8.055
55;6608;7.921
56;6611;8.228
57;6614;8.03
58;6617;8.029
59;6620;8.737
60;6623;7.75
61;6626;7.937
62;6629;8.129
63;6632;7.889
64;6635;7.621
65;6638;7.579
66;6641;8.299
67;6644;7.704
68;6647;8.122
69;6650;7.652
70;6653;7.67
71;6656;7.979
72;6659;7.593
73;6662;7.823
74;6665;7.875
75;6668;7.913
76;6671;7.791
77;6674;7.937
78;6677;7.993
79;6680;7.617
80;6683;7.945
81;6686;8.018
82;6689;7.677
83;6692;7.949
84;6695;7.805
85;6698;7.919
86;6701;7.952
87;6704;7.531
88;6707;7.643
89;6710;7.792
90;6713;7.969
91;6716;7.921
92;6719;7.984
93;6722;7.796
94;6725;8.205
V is 0.11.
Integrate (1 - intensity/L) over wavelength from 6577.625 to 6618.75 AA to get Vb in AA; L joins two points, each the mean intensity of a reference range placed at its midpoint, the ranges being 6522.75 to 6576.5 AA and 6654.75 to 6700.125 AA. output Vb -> -1.00 AA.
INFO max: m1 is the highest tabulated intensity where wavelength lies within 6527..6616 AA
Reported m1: 8.452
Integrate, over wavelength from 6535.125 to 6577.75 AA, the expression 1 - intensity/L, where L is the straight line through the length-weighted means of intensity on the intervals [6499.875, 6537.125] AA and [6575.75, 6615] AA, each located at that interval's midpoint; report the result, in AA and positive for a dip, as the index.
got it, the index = 2.3 AA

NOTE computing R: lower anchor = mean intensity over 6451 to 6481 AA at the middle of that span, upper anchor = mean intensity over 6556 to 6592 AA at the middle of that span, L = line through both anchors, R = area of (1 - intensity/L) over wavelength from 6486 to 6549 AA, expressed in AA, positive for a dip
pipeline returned -2.13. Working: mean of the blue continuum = 7.95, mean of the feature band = 8.04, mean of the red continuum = 7.58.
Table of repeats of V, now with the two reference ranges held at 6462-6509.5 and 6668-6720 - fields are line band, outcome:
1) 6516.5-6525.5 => -0.04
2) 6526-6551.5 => -0.02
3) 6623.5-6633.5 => -0.01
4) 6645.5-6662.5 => 0.01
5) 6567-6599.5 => 0.00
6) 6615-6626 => -0.04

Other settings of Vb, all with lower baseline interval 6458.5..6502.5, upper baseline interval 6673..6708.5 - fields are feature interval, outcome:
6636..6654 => 0.0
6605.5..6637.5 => -0.7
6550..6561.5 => 0.2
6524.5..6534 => -0.4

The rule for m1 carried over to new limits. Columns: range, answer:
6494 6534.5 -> 8.572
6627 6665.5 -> 8.299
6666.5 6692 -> 8.018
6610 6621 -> 8.737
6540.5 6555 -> 8.156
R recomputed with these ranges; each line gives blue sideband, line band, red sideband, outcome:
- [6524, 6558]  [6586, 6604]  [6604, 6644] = 0.1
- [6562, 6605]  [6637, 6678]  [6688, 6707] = -0.4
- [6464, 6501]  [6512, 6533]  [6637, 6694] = -0.9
